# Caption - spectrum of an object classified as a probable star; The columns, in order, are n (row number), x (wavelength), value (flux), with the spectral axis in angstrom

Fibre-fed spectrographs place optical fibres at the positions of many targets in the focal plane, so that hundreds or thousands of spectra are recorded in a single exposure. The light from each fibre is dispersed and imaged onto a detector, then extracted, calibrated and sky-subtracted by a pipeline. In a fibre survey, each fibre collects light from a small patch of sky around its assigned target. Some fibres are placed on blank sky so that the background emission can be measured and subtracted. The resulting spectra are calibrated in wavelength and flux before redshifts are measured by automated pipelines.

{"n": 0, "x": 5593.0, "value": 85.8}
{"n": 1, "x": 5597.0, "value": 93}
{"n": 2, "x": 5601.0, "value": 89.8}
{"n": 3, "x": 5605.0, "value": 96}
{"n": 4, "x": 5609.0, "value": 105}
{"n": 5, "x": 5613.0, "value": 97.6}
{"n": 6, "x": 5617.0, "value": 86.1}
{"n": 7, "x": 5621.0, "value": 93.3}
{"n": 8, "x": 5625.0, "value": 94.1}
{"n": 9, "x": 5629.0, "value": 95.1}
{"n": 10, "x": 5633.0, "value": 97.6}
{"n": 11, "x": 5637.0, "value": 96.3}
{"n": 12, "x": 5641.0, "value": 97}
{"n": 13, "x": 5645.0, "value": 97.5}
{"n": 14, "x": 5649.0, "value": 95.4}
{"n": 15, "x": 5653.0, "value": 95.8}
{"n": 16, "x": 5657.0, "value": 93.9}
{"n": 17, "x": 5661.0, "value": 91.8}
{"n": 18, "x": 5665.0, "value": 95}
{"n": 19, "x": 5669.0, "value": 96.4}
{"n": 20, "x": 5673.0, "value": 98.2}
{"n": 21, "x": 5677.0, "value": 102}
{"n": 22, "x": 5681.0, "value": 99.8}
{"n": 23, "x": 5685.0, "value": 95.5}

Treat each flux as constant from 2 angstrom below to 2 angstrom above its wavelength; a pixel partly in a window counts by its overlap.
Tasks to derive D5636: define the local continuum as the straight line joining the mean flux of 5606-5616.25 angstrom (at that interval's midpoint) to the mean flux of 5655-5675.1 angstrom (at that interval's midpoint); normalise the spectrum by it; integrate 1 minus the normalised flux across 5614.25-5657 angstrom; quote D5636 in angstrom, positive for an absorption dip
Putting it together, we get 1.0 angstrom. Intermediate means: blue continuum 98.9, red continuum 95.1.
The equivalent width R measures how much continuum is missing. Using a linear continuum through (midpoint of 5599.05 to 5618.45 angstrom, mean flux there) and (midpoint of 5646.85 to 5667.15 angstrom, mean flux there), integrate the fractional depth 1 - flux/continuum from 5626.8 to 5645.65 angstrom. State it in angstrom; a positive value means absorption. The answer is -0.4 angstrom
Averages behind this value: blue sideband 95.2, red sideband 94.4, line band 96.6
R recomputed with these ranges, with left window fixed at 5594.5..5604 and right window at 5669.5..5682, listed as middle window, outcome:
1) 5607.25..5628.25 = -0.4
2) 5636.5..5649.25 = -0.1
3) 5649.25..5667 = 0.6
